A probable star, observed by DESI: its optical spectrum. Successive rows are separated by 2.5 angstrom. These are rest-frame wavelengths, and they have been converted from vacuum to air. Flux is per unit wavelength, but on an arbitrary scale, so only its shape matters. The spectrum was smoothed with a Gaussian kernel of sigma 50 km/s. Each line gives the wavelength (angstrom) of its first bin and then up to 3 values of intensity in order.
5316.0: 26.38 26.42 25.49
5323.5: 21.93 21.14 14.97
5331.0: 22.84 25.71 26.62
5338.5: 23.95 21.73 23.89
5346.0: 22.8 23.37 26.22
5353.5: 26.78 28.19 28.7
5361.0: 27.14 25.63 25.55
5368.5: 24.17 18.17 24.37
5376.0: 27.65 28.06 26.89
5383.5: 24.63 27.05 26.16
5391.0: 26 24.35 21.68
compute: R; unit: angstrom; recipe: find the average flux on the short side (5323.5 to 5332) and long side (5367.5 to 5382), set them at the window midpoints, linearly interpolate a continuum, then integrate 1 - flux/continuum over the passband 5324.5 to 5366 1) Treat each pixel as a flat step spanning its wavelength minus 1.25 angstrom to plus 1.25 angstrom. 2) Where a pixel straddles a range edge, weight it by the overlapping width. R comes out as -4.9 angstrom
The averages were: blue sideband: 19.9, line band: 24.4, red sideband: 24.9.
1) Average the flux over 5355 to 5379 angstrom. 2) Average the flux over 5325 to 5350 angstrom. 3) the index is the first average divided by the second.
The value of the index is 1.1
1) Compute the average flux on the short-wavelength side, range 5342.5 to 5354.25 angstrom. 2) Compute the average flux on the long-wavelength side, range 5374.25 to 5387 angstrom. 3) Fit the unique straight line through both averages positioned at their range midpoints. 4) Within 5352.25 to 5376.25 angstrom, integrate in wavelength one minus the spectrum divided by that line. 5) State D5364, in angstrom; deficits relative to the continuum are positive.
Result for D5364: 0.0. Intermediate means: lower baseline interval 24.5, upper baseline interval 26.8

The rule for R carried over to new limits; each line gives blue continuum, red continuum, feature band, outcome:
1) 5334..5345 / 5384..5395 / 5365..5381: 0.2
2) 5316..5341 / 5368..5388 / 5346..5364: -1.5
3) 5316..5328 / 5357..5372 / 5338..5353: 0.3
